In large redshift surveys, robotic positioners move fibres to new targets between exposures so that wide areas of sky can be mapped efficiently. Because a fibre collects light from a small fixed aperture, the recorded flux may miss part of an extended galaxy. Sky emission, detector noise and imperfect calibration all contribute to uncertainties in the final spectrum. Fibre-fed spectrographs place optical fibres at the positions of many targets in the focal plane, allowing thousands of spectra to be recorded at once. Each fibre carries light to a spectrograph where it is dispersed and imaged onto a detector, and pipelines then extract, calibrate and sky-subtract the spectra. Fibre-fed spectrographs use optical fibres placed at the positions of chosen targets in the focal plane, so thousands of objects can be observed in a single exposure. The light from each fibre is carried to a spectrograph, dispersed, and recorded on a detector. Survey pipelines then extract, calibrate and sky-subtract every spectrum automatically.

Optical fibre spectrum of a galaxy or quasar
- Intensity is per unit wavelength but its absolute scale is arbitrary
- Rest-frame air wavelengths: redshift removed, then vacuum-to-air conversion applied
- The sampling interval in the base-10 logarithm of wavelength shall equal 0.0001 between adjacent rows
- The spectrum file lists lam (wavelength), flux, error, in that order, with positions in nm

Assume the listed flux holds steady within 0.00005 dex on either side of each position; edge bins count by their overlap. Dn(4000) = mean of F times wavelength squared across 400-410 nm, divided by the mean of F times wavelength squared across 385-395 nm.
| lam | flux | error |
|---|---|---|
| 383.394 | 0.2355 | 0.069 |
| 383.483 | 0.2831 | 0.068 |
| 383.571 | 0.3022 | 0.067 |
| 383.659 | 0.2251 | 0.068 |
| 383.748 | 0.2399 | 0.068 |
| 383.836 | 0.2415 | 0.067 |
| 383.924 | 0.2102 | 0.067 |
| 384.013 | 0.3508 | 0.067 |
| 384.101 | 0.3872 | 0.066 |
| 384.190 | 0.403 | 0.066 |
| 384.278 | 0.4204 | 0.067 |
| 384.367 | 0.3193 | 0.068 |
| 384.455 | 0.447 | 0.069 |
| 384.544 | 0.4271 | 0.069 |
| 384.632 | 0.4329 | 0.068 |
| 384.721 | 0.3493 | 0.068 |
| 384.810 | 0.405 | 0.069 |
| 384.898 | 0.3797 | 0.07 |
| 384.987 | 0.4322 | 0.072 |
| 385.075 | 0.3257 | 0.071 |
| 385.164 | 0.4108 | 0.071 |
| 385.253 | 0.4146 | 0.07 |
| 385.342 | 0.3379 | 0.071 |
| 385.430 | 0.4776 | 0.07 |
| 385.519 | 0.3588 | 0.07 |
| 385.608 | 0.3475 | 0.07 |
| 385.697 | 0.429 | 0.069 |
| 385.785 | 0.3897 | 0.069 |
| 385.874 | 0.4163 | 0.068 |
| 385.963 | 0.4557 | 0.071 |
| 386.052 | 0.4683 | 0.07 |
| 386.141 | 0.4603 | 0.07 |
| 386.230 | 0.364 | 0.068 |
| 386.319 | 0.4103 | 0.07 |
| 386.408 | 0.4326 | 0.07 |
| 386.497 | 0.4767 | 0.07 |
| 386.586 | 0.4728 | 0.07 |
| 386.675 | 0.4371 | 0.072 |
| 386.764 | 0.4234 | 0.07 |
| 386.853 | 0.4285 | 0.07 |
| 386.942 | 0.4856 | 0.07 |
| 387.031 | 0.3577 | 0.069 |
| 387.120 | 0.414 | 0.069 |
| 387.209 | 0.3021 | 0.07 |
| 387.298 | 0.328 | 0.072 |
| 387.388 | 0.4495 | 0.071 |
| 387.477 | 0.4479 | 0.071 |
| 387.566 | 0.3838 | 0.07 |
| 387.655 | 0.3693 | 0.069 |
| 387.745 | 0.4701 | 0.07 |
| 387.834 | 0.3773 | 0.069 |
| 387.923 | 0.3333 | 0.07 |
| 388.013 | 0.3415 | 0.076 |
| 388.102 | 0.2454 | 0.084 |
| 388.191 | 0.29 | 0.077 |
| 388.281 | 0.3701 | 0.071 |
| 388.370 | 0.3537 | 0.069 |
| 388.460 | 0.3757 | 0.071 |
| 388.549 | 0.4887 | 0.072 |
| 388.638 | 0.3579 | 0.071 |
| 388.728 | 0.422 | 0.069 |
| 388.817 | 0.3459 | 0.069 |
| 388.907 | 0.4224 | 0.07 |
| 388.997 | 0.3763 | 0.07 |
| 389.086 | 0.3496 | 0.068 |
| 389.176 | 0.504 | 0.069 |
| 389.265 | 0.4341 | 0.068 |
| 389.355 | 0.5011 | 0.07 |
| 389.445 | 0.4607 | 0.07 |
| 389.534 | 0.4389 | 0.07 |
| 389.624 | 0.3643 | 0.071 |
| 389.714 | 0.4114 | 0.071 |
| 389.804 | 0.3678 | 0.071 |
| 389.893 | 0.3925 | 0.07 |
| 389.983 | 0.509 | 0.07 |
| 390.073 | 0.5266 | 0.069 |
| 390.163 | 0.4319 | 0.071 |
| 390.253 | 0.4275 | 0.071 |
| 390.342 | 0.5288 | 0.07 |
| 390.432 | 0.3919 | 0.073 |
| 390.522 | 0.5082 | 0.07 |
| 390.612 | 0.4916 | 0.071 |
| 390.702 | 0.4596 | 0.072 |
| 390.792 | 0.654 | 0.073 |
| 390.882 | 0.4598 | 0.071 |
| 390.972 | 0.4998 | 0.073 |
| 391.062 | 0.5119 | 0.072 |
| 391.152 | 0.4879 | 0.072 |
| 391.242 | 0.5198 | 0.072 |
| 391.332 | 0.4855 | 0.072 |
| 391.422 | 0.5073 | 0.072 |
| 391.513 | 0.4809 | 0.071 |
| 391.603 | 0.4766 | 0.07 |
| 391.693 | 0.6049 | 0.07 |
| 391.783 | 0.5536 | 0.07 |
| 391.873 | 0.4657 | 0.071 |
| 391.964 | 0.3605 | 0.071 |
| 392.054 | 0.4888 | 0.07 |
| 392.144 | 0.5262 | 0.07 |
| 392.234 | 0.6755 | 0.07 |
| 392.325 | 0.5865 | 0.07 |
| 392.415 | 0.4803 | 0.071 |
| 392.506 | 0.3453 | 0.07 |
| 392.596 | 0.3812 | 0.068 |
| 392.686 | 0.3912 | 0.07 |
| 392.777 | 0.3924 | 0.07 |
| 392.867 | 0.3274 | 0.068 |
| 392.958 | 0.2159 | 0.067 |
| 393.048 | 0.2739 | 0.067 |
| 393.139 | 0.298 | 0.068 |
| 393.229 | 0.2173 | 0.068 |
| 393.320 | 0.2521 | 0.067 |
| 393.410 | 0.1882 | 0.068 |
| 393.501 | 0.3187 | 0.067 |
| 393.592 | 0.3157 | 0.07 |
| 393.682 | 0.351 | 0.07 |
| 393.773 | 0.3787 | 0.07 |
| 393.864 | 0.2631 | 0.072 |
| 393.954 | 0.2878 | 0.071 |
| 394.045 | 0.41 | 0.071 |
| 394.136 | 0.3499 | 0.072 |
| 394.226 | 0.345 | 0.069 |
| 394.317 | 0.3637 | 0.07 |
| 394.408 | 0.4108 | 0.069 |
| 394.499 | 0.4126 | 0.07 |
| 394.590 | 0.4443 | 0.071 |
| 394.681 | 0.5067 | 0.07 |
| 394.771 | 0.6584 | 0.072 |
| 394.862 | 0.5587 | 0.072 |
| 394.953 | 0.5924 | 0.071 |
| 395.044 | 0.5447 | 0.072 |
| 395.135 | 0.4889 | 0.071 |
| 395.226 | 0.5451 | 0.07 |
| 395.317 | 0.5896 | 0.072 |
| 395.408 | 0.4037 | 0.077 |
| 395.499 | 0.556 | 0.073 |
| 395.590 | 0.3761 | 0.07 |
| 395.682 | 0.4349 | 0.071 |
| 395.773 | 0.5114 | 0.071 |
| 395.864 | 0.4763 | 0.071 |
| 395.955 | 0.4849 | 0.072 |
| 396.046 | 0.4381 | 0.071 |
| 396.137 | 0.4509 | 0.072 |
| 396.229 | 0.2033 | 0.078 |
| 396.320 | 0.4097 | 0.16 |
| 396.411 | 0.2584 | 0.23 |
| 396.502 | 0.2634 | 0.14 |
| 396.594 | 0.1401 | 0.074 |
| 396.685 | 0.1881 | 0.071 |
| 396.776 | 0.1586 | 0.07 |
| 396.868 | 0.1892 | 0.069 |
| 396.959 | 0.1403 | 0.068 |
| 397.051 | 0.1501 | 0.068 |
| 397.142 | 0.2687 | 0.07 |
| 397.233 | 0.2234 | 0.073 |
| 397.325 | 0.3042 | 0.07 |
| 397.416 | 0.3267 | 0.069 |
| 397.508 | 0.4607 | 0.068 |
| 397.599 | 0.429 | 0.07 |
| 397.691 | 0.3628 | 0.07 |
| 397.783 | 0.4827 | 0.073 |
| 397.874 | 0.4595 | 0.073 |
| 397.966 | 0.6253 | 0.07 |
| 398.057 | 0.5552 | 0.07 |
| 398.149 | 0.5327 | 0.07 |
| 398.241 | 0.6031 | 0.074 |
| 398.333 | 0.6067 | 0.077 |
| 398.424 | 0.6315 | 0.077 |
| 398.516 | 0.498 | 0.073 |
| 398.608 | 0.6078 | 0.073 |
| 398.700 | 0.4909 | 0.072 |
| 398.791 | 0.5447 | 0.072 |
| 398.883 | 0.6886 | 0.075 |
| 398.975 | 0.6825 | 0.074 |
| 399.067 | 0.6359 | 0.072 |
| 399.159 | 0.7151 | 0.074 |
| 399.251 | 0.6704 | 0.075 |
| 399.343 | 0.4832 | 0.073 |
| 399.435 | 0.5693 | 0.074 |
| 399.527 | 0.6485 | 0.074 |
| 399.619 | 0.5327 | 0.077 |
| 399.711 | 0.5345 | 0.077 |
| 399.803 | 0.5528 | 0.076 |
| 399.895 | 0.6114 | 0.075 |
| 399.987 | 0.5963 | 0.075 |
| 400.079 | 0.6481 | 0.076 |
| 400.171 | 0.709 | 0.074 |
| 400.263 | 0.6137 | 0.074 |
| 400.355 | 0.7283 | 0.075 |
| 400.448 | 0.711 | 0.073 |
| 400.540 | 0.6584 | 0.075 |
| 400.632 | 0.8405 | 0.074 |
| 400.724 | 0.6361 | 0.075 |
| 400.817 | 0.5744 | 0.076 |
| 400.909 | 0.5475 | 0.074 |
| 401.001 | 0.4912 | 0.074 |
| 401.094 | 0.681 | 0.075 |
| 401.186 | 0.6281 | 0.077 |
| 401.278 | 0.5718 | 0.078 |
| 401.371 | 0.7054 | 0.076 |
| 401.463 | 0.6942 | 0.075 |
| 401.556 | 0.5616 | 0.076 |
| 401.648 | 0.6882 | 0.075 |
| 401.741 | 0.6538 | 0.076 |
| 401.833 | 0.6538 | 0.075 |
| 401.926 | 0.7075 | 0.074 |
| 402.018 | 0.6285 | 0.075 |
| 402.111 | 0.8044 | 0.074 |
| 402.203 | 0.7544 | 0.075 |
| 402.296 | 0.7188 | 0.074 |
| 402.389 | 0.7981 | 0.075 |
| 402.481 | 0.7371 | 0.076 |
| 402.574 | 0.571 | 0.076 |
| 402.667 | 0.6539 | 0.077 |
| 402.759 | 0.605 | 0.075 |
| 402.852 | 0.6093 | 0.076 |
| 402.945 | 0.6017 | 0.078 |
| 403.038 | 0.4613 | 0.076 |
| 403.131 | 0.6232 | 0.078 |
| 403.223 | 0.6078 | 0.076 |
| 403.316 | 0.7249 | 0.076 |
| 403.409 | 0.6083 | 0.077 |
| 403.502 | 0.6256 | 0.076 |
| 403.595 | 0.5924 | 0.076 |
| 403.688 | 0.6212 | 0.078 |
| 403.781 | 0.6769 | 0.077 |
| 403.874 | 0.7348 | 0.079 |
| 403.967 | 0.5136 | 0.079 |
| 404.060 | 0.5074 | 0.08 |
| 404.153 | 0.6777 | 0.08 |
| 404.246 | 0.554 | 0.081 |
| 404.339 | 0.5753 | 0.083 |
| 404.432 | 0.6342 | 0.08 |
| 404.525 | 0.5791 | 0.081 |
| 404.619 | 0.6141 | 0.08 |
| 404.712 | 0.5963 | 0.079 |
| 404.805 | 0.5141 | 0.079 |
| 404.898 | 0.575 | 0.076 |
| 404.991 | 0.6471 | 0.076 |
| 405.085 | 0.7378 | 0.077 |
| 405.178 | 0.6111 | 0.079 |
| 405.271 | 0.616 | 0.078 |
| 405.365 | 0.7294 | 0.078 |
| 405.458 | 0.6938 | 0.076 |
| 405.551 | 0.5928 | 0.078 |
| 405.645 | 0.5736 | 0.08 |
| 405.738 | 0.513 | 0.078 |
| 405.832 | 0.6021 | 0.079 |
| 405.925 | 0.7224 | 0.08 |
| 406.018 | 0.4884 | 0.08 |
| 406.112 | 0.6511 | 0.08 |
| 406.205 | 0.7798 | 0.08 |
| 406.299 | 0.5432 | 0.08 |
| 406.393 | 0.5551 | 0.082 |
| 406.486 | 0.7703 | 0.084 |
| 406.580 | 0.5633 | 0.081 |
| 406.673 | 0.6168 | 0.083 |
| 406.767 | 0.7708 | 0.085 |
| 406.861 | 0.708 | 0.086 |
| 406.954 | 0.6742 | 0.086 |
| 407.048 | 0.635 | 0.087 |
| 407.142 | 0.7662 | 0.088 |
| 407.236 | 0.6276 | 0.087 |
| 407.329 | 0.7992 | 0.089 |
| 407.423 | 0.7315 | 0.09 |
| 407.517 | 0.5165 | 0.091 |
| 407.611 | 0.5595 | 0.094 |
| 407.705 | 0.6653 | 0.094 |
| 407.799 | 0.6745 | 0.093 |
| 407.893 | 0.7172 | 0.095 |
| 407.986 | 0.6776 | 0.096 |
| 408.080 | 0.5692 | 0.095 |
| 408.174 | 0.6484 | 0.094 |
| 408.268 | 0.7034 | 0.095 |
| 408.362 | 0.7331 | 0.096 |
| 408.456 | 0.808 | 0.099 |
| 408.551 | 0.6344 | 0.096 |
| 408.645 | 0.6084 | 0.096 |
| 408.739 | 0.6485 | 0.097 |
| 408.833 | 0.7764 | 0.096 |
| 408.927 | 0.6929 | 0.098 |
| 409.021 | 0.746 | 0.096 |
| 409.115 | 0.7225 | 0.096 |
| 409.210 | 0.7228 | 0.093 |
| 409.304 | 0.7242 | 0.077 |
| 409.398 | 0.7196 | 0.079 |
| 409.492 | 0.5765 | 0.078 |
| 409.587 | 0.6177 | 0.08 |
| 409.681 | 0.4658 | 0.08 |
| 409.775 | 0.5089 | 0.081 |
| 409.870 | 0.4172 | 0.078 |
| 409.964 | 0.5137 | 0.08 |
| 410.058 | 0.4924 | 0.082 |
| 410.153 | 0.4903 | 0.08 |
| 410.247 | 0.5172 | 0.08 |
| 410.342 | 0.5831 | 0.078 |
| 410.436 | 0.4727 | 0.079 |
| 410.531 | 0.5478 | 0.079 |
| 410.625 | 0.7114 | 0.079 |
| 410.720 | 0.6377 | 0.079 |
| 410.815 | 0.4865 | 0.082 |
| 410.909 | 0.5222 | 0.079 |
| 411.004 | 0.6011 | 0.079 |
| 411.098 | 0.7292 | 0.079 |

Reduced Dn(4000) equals 1.66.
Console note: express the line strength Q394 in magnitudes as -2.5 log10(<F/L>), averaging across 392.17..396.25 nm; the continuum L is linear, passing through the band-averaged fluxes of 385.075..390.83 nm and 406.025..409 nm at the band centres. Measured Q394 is 0.20 mag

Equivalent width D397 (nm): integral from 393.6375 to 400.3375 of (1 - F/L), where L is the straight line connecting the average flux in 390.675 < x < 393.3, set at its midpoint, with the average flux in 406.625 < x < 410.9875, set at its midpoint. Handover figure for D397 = 0.59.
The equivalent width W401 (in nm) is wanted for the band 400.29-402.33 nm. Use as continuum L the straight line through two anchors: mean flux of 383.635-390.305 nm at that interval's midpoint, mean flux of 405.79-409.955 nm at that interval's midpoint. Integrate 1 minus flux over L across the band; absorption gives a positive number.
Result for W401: -0.32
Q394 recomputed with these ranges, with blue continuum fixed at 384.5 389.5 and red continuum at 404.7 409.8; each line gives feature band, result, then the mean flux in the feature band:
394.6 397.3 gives 0.30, 0.386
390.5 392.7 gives -0.09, 0.497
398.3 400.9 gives -0.12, 0.621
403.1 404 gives -0.05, 0.635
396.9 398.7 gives 0.23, 0.435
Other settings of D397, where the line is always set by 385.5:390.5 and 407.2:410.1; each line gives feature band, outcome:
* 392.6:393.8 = 0.42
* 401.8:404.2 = -0.27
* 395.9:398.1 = 0.78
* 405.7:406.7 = 0.00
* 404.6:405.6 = -0.04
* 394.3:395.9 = -0.01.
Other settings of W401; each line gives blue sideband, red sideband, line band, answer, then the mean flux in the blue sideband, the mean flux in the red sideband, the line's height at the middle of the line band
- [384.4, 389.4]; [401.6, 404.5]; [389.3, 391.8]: -0.126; 0.402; 0.642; 0.456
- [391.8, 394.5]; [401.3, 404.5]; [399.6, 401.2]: -0.157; 0.37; 0.643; 0.573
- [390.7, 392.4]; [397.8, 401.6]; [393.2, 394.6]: 0.551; 0.517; 0.611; 0.544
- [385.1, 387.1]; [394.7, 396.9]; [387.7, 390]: 0.129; 0.42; 0.416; 0.419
